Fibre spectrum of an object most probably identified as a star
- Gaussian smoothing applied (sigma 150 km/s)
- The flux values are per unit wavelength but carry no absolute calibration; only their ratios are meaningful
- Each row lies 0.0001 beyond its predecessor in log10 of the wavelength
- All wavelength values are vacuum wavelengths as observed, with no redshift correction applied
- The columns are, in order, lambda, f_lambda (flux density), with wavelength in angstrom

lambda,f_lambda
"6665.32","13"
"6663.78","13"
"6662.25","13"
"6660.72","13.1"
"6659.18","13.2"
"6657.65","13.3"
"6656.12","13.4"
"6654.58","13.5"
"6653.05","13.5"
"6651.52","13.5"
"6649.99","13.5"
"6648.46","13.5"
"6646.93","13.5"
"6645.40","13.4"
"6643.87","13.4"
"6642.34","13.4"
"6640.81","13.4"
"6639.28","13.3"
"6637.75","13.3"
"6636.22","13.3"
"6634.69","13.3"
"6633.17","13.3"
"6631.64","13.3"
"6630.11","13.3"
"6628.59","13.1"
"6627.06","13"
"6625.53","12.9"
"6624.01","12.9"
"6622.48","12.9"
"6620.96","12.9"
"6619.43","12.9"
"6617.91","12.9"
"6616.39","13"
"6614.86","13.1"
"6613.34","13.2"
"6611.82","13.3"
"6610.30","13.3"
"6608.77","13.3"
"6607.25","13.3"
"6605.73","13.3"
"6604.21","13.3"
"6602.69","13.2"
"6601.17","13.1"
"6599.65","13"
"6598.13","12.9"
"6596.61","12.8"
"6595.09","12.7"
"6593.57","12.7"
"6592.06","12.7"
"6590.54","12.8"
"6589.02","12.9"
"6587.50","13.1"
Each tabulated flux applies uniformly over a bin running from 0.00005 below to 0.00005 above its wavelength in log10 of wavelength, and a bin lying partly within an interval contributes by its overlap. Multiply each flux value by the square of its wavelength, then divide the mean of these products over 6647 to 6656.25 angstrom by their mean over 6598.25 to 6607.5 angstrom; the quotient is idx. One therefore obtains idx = 1.04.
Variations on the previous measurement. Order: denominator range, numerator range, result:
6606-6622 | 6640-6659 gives 1.03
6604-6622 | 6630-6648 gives 1.02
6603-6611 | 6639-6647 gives 1.02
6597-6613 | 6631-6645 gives 1.02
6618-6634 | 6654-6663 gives 1.02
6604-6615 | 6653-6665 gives 1.01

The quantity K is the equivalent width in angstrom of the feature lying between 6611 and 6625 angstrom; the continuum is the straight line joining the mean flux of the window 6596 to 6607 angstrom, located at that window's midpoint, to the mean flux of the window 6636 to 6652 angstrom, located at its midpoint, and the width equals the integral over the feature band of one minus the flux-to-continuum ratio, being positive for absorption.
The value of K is 0.2 angstrom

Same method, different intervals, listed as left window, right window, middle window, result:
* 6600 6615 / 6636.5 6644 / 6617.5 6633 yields 0.3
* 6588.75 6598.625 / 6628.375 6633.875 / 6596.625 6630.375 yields -0.1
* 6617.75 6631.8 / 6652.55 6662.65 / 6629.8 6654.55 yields -0.5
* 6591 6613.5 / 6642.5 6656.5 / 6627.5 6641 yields 0.1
